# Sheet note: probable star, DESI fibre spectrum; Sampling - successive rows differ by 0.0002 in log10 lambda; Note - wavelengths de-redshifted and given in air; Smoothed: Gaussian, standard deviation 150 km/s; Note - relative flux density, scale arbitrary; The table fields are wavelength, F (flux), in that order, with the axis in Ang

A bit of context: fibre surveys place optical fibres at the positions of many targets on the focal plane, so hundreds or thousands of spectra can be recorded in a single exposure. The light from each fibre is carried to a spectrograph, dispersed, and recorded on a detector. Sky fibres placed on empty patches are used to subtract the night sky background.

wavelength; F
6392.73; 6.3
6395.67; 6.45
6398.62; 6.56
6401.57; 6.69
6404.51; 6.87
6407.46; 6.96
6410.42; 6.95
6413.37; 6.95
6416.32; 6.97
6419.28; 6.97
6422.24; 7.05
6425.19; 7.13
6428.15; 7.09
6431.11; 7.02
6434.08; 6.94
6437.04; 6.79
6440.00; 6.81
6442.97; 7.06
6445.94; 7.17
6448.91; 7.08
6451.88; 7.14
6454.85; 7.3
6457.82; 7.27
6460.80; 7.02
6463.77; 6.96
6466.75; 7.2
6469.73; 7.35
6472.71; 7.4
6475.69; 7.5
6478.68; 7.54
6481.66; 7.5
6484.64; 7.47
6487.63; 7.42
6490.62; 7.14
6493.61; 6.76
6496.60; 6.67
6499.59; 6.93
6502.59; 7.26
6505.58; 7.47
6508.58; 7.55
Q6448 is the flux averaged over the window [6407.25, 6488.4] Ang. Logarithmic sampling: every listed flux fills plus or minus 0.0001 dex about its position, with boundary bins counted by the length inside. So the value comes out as 7.14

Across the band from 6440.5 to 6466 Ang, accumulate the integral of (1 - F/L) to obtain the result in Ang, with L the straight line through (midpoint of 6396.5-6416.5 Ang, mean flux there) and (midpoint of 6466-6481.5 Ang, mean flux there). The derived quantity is 0.4 Ang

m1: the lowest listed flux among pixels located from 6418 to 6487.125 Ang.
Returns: 6.79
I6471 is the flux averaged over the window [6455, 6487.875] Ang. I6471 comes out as 7.33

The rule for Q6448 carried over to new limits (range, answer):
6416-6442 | 6.98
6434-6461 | 7.07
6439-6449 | 7.03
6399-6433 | 6.95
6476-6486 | 7.51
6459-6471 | 7.13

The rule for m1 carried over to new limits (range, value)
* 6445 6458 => 7.08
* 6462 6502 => 6.67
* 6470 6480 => 7.4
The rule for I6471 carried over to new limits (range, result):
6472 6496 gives 7.31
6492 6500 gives 6.78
